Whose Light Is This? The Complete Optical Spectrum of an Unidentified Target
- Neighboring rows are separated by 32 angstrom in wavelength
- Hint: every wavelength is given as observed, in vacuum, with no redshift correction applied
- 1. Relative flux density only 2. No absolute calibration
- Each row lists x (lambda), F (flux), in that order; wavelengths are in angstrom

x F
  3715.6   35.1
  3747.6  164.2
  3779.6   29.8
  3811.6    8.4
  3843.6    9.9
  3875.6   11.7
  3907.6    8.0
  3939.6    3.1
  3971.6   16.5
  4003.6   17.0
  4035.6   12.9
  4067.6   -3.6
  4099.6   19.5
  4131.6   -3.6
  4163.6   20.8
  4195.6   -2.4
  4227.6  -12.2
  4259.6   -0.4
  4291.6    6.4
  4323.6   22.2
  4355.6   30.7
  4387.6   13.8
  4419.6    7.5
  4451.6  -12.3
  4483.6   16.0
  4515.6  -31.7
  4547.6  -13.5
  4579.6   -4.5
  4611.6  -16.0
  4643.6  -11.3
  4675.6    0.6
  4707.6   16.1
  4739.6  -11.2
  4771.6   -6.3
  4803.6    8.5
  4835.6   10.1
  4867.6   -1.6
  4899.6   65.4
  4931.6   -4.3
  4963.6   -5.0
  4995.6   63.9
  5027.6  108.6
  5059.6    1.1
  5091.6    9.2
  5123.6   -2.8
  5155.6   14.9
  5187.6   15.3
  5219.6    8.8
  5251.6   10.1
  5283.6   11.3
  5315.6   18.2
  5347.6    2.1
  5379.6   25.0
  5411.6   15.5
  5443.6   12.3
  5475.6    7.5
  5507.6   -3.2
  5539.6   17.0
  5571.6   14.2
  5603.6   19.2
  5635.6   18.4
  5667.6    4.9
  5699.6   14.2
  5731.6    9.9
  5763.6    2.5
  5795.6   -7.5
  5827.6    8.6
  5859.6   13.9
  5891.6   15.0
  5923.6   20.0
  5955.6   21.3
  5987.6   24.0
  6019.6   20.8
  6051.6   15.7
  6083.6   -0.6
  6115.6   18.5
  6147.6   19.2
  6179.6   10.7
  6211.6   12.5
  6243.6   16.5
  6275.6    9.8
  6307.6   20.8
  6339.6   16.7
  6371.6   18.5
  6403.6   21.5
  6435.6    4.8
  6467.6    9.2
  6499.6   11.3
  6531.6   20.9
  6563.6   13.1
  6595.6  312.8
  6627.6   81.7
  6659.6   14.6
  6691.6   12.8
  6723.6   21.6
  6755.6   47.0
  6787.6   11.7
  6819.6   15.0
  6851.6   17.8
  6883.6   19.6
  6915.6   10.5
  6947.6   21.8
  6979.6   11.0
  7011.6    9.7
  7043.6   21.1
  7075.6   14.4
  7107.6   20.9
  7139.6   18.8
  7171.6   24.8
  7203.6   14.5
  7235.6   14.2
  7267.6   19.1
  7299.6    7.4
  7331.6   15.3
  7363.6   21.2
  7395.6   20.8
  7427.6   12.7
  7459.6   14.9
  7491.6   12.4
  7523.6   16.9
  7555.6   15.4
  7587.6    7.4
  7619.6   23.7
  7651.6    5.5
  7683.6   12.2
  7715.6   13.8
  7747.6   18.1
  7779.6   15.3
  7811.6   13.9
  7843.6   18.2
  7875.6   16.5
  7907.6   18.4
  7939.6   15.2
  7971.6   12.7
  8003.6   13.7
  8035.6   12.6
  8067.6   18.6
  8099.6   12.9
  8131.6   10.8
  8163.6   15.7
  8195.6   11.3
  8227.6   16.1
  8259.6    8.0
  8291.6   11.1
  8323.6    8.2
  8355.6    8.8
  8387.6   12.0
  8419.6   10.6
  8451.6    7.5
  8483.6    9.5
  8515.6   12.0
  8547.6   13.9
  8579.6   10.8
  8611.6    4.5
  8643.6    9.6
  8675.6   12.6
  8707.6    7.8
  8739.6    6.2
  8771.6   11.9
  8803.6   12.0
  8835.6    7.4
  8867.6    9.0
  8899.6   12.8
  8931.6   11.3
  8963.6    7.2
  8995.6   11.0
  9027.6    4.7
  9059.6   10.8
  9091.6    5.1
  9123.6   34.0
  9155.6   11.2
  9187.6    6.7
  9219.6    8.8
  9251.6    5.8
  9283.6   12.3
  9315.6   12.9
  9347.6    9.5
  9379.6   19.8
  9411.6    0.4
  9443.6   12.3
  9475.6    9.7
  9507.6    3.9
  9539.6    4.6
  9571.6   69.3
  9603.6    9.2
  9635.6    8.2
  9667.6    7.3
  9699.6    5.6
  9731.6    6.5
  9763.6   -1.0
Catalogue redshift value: 0.005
